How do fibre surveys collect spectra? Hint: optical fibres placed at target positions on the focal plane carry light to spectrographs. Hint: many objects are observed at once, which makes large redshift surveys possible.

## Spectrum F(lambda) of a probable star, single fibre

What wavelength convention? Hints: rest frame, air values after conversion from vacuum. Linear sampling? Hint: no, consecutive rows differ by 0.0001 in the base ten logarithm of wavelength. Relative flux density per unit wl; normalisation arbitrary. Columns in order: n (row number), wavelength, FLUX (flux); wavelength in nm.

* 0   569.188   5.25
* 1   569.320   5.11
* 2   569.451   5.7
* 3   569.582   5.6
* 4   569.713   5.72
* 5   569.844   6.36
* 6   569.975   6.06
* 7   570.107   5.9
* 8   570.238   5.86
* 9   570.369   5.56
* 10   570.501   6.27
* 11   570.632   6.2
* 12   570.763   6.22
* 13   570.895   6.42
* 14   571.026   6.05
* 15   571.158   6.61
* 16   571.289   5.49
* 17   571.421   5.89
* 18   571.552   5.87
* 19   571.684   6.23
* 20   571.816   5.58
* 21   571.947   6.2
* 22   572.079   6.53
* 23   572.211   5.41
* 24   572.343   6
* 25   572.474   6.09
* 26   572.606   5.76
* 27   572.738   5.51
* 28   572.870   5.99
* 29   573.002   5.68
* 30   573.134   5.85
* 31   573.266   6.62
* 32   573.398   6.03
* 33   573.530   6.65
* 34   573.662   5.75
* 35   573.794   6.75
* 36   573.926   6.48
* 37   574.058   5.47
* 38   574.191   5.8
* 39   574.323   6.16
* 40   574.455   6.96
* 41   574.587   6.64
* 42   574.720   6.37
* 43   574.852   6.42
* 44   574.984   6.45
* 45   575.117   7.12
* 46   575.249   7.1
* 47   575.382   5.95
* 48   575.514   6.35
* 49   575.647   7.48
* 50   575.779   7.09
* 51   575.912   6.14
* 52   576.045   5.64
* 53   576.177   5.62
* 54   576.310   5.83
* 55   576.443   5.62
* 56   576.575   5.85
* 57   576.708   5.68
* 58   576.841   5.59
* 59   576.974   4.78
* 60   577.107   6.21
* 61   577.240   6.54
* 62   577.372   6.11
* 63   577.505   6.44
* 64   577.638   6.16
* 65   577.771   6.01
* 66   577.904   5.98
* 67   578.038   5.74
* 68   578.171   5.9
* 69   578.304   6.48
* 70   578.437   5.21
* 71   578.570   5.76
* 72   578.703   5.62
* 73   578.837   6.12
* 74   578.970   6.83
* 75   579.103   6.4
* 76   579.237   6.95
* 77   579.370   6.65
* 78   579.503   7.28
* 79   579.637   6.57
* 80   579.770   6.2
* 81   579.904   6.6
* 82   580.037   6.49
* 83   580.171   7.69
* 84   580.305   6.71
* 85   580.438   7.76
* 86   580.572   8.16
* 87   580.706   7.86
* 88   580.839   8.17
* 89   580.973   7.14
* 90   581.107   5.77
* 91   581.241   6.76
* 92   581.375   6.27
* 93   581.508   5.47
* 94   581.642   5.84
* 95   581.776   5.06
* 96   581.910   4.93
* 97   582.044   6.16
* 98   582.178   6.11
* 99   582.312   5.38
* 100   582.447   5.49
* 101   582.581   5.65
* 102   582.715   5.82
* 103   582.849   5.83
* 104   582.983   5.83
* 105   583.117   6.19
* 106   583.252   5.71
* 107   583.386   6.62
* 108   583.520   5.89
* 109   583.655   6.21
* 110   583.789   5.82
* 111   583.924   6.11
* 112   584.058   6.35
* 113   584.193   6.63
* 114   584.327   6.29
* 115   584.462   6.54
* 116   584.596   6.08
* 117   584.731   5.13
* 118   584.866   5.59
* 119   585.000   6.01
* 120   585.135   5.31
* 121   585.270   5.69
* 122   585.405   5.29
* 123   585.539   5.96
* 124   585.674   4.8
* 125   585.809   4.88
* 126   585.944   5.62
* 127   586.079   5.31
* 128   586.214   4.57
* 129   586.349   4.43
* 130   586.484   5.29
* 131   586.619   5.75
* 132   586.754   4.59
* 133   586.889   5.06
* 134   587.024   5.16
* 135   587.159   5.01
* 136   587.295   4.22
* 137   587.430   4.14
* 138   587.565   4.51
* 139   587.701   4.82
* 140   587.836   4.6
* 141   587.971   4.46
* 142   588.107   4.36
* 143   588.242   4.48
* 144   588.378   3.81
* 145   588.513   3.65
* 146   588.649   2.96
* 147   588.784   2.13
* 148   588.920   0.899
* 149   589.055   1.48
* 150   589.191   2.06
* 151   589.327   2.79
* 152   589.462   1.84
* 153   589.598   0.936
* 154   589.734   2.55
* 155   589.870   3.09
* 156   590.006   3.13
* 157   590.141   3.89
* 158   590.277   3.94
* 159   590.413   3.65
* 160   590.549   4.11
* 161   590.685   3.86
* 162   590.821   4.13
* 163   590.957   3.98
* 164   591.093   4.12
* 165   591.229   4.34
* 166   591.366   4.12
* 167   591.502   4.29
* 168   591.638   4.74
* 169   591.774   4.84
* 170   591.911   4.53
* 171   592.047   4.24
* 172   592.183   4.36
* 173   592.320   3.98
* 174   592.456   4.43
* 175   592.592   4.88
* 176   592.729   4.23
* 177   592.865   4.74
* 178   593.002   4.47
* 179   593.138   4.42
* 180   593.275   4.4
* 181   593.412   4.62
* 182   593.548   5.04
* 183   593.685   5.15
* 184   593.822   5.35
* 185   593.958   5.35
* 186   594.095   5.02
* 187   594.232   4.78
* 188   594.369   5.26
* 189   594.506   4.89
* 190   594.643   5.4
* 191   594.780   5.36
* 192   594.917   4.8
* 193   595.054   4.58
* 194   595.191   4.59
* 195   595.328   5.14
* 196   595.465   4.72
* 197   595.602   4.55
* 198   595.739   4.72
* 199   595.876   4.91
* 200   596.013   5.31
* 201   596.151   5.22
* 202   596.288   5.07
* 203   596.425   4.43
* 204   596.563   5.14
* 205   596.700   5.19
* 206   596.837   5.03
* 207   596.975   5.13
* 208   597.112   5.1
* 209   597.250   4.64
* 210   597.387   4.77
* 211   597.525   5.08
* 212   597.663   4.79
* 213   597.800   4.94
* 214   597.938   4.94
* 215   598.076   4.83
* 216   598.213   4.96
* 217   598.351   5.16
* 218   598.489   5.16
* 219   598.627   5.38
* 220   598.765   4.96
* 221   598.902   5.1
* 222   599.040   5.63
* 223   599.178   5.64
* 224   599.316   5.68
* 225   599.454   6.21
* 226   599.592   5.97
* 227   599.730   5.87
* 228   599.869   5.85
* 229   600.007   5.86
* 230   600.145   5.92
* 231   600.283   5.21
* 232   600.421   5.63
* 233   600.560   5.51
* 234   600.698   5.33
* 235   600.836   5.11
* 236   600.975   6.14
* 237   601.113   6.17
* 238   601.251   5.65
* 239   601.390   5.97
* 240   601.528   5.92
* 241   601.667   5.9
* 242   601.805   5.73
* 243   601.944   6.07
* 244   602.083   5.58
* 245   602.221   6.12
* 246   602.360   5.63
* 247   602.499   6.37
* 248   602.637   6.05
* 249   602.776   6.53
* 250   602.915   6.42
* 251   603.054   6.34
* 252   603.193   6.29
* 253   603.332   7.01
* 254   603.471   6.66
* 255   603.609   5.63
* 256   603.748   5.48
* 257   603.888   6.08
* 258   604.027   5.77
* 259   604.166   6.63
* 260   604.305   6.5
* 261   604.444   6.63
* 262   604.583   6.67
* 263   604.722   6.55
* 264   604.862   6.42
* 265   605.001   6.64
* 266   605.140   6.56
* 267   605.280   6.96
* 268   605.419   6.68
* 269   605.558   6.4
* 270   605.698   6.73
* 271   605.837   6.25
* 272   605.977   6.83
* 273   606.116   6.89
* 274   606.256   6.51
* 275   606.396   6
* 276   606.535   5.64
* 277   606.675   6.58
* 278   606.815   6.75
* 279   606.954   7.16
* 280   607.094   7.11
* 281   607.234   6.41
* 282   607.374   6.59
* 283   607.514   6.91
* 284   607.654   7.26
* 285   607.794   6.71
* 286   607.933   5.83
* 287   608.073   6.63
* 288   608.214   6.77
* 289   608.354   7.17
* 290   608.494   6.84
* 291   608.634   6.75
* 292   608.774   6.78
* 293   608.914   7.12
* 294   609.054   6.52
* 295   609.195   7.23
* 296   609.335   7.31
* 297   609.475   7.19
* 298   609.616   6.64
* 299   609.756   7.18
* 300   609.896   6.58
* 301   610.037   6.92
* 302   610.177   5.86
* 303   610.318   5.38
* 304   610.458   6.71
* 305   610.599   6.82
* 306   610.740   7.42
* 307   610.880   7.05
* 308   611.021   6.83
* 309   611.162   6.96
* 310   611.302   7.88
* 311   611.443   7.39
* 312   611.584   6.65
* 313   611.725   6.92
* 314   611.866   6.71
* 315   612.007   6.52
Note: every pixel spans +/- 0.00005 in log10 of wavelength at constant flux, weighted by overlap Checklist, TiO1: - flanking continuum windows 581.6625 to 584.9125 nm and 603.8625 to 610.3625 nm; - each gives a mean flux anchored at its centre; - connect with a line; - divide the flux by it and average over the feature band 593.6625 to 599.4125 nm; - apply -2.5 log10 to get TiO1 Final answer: 0.24 mag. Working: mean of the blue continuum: 5.89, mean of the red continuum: 6.64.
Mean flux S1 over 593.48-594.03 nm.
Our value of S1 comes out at 5.22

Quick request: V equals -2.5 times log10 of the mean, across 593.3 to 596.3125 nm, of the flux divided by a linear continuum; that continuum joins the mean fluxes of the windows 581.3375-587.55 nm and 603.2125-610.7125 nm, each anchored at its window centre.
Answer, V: 0.21 mag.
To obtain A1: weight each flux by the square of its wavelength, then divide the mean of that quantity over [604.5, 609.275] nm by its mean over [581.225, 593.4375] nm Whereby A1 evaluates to 1.5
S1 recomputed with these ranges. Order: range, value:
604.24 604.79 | 6.6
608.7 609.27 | 6.92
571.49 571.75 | 6.04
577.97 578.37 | 6.03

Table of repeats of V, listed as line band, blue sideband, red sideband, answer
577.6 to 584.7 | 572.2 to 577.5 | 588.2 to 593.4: -0.216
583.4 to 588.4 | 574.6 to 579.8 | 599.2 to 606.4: 0.171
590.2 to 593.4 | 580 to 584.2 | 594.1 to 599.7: 0.267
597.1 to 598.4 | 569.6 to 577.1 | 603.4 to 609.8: 0.302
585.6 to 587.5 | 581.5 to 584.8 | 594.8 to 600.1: 0.163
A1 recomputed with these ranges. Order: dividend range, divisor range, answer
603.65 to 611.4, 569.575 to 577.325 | 1.23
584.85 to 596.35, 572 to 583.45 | 0.74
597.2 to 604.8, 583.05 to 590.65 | 1.33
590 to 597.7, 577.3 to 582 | 0.76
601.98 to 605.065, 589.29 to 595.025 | 1.53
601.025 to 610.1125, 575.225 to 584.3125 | 1.14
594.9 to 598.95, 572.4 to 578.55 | 0.87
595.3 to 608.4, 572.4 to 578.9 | 1.05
